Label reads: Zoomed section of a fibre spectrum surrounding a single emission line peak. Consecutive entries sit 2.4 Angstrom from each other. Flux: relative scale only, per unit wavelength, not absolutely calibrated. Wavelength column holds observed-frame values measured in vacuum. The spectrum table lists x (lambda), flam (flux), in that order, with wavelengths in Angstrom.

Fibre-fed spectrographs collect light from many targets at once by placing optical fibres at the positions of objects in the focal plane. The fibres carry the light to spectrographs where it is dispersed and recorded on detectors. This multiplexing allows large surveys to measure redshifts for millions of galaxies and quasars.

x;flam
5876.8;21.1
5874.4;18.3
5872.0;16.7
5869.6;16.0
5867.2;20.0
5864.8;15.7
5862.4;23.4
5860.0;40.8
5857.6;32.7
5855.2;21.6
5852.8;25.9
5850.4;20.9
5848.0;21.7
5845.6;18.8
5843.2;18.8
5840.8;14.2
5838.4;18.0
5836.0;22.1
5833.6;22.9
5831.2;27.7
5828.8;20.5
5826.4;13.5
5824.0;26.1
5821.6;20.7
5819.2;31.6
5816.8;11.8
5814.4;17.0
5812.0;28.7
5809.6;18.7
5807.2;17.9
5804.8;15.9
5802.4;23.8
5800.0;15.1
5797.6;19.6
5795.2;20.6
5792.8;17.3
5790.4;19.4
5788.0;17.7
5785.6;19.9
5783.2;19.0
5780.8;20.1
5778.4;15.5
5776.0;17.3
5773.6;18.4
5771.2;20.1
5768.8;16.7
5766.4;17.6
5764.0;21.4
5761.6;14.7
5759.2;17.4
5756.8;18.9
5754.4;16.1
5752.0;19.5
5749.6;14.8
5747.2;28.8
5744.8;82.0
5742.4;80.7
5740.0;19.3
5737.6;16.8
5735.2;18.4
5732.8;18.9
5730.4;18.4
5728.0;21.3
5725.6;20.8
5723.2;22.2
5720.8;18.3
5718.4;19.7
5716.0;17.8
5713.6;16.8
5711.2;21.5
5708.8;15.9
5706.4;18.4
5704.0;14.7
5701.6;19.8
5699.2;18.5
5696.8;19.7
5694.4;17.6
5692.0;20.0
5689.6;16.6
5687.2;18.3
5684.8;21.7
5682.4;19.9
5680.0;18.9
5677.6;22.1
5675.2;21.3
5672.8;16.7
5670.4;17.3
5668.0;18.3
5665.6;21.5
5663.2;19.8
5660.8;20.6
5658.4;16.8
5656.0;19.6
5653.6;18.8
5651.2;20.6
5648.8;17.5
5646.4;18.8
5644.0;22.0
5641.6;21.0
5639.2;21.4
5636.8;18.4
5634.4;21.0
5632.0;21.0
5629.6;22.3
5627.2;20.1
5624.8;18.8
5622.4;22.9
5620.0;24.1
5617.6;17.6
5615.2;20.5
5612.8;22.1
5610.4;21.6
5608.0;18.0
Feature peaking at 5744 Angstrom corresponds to H-beta 4861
